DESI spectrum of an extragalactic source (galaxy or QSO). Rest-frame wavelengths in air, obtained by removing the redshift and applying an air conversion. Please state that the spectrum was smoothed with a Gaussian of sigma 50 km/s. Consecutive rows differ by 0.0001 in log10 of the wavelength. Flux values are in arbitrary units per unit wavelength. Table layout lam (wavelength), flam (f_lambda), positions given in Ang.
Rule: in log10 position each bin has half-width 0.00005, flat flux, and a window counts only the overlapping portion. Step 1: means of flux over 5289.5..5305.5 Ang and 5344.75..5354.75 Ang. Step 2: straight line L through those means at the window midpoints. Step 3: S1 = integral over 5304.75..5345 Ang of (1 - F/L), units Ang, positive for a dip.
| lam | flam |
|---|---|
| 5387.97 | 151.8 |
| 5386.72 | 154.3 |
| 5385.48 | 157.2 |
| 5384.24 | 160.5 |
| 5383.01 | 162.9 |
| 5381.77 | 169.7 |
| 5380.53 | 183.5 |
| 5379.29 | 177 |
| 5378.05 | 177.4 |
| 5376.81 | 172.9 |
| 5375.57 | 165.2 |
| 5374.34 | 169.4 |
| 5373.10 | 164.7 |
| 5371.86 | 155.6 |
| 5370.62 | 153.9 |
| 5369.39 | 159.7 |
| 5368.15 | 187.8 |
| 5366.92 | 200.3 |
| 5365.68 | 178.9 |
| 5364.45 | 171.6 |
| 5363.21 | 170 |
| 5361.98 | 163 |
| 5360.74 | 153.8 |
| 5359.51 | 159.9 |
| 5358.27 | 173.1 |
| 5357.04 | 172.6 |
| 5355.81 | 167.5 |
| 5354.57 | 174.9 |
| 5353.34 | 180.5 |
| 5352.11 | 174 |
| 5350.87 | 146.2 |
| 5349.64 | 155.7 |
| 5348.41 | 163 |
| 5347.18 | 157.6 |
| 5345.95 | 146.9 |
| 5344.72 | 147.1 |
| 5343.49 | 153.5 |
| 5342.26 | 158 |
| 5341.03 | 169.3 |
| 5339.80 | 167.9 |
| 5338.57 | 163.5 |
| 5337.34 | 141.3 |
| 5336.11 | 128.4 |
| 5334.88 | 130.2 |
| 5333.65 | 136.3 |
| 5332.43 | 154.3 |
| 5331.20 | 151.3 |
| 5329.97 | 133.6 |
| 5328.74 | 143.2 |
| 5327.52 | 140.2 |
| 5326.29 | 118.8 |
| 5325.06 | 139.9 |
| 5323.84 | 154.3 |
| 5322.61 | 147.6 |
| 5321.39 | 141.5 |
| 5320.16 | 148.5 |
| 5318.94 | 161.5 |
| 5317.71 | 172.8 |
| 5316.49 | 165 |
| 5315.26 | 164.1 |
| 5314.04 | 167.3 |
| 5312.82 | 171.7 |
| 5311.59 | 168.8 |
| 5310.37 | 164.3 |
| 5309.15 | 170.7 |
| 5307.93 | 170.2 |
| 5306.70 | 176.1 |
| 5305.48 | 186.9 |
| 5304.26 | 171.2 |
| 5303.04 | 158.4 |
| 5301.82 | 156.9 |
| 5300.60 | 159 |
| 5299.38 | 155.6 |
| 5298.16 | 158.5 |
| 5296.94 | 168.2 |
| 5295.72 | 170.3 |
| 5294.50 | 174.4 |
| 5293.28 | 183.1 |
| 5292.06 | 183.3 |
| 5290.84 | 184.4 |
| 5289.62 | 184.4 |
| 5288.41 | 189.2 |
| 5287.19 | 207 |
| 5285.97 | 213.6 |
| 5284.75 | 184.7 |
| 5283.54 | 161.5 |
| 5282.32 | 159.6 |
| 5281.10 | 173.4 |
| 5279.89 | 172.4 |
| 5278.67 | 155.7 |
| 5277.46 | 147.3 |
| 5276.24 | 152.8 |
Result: 2.6 Ang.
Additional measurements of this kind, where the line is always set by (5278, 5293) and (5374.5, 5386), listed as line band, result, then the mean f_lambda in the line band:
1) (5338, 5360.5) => 1.4 Ang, 163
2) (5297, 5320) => 1.5 Ang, 166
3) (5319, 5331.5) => 2.4 Ang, 143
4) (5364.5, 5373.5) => 0.0 Ang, 172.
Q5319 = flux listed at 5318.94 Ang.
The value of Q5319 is 161.5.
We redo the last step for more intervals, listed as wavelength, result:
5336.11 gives 128.4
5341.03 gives 169.3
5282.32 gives 159.6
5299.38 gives 155.6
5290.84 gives 184.4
